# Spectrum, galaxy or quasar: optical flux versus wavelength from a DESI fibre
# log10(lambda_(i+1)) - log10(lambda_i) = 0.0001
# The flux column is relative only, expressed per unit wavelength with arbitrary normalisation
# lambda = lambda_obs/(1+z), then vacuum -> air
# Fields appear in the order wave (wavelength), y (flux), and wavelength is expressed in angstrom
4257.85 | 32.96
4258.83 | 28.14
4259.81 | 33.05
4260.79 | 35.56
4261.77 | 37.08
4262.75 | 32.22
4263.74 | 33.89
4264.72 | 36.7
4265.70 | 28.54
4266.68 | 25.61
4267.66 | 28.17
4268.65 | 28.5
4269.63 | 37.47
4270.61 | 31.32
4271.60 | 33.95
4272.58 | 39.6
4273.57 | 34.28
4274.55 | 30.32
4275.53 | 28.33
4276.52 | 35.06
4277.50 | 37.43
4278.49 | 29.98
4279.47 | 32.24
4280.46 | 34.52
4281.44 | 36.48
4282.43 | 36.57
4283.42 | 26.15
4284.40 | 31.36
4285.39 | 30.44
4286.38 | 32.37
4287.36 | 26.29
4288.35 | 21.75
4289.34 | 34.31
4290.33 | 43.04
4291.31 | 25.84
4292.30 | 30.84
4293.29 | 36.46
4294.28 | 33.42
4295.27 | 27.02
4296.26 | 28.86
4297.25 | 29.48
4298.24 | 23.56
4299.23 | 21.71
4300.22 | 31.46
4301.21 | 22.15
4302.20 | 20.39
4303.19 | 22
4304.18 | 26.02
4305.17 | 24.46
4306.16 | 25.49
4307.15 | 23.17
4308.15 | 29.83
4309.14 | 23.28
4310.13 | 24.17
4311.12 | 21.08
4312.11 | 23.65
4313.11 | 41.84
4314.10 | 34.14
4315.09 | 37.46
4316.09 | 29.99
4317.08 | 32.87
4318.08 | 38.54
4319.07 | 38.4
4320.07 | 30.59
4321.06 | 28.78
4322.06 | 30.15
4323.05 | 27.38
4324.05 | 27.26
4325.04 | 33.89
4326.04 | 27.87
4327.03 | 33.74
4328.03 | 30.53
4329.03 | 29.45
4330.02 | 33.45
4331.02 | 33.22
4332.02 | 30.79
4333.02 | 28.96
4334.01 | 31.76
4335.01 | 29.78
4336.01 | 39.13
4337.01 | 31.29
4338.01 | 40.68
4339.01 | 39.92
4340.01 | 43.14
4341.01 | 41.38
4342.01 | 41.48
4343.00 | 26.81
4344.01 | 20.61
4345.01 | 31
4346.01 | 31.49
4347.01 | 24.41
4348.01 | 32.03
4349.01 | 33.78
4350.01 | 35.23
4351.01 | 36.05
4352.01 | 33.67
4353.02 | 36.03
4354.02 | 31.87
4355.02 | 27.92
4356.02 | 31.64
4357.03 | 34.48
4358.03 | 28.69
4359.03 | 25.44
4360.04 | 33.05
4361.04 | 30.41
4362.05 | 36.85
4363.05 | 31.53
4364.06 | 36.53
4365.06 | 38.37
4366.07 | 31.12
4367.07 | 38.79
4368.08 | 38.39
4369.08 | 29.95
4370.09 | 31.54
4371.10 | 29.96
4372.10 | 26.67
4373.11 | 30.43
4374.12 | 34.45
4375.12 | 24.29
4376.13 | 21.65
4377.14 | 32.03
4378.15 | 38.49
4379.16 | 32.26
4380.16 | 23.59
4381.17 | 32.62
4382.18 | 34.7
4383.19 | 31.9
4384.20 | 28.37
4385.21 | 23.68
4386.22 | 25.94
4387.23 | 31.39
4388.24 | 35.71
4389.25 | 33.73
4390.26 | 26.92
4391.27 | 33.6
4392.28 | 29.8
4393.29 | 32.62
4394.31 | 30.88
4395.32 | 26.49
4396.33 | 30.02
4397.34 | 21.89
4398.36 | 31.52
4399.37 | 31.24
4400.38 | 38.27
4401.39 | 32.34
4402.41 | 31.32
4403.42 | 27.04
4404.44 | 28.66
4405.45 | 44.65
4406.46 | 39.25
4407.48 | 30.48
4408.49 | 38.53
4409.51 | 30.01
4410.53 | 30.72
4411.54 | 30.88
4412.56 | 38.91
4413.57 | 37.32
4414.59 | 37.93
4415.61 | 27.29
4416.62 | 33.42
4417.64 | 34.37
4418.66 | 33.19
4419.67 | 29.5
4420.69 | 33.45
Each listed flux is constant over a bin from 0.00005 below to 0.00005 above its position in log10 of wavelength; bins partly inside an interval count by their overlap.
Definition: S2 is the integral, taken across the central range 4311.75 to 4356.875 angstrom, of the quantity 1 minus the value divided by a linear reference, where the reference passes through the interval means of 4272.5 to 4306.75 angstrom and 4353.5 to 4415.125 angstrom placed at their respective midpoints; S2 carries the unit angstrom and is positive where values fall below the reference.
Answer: -3.0 angstrom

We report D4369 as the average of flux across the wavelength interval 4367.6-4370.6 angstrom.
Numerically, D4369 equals 33.2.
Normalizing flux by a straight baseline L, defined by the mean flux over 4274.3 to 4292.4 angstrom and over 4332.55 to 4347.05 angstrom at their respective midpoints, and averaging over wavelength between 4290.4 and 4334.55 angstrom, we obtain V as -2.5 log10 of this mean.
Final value 0.12 mag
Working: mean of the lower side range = 31.8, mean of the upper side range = 33.8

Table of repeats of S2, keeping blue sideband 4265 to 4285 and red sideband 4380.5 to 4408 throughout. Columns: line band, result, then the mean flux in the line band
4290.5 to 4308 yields 2.80 angstrom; 27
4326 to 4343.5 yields -1.35 angstrom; 34.3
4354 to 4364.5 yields -0.02 angstrom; 31.6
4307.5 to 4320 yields 0.32 angstrom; 31.1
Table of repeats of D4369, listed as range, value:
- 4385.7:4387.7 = 28.6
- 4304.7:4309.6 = 25.2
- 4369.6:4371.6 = 30.7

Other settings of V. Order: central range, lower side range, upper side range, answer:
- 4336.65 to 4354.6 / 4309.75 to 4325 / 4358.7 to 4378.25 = -0.077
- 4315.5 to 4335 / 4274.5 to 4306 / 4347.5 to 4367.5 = 0.001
